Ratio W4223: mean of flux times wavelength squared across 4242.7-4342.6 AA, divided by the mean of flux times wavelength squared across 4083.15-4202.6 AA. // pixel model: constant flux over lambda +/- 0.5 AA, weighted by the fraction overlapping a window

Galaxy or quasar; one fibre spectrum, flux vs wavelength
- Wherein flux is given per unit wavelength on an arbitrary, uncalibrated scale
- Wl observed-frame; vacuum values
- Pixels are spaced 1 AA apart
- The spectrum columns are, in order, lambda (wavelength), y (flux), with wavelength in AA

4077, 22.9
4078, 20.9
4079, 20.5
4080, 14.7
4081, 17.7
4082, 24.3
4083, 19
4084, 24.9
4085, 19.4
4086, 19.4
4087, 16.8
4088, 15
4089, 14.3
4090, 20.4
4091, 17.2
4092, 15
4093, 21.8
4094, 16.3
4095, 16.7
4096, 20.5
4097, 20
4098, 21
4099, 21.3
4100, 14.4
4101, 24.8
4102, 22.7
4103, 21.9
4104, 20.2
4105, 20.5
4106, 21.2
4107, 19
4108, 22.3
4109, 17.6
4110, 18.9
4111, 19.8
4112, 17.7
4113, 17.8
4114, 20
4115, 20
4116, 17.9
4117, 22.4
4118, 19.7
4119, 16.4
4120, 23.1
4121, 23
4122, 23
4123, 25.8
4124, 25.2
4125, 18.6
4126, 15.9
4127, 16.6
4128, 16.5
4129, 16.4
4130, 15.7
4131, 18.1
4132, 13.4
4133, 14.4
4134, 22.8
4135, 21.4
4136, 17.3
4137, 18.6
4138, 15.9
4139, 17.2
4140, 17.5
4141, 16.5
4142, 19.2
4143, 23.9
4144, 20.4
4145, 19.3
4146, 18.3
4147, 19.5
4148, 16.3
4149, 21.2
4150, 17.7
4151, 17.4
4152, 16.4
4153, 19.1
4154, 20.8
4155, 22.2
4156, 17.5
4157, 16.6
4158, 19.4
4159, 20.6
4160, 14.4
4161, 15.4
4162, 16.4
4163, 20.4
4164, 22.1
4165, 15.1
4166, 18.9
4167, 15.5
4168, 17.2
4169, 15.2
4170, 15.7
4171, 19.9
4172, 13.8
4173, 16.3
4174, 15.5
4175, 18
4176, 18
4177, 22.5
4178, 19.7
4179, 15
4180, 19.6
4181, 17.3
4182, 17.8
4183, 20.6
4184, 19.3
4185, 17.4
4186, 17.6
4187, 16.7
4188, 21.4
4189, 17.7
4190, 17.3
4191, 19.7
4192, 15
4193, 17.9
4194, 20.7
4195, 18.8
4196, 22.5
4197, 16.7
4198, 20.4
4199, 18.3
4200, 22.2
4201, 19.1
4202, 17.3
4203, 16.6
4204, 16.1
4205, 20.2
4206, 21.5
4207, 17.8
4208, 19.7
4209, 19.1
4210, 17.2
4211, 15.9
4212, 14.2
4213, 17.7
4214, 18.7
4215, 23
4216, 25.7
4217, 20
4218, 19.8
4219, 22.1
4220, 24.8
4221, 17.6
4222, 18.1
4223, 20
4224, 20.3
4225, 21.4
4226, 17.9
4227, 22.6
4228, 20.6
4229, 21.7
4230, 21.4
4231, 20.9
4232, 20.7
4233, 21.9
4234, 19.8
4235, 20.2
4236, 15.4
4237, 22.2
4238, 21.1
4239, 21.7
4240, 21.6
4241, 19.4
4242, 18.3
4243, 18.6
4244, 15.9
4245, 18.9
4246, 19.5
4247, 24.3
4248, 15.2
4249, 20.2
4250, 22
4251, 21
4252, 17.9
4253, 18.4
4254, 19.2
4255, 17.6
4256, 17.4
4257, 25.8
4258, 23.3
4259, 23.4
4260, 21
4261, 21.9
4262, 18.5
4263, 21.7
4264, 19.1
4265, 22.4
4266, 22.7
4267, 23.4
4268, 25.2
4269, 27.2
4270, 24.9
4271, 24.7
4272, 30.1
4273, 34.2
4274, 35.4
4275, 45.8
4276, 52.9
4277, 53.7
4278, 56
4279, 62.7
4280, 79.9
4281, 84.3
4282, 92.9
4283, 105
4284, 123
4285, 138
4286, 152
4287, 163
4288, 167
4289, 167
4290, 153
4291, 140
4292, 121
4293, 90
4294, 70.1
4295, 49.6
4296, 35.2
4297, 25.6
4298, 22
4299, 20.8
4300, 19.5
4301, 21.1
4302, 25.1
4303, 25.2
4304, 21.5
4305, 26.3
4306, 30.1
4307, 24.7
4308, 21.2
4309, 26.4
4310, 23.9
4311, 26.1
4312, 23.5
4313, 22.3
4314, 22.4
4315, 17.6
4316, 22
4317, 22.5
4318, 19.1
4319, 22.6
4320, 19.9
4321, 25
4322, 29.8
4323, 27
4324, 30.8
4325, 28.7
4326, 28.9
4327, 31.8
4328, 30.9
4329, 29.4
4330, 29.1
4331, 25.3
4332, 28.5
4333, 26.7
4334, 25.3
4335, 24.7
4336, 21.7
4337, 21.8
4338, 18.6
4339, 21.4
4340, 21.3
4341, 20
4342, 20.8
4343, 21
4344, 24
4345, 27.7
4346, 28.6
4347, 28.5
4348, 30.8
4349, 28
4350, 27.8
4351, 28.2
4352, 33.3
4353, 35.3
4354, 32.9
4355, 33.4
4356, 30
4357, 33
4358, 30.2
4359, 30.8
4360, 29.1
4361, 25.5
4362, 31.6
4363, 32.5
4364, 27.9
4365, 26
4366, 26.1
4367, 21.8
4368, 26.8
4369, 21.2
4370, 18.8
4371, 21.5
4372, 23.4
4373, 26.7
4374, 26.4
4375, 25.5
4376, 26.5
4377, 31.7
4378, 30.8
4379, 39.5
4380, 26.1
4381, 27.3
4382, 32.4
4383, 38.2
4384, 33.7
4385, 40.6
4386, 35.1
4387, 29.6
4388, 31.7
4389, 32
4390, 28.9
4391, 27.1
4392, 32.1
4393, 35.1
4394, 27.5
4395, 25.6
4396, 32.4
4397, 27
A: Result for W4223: 2.3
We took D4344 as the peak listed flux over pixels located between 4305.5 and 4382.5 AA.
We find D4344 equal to 39.5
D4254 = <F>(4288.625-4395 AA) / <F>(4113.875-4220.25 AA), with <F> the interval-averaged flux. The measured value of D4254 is 1.7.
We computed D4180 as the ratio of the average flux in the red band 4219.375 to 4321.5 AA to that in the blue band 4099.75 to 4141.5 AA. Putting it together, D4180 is 2.01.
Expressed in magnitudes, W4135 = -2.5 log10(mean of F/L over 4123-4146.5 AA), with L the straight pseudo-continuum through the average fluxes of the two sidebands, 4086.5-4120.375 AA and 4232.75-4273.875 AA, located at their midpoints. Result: 0.08 mag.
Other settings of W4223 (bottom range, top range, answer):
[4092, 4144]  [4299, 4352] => 1.42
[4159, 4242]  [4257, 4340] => 2.46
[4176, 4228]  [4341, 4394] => 1.64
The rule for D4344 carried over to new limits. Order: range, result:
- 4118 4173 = 25.8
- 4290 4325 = 153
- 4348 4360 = 35.3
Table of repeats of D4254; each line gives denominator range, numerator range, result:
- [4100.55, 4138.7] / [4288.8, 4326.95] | 2.03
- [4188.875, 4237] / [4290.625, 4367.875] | 1.55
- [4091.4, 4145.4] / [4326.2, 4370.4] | 1.40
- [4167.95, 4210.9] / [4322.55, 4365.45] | 1.51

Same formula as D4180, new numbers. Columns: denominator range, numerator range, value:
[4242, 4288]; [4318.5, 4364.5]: 0.63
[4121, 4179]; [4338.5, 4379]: 1.49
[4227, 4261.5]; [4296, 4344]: 1.20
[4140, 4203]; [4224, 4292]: 2.39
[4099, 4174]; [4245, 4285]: 1.99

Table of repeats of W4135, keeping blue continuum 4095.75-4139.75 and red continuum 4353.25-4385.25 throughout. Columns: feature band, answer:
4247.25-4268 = 0.19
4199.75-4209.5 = 0.20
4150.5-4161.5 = 0.15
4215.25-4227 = 0.12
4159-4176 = 0.25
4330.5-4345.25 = 0.20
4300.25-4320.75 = 0.16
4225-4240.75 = 0.15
